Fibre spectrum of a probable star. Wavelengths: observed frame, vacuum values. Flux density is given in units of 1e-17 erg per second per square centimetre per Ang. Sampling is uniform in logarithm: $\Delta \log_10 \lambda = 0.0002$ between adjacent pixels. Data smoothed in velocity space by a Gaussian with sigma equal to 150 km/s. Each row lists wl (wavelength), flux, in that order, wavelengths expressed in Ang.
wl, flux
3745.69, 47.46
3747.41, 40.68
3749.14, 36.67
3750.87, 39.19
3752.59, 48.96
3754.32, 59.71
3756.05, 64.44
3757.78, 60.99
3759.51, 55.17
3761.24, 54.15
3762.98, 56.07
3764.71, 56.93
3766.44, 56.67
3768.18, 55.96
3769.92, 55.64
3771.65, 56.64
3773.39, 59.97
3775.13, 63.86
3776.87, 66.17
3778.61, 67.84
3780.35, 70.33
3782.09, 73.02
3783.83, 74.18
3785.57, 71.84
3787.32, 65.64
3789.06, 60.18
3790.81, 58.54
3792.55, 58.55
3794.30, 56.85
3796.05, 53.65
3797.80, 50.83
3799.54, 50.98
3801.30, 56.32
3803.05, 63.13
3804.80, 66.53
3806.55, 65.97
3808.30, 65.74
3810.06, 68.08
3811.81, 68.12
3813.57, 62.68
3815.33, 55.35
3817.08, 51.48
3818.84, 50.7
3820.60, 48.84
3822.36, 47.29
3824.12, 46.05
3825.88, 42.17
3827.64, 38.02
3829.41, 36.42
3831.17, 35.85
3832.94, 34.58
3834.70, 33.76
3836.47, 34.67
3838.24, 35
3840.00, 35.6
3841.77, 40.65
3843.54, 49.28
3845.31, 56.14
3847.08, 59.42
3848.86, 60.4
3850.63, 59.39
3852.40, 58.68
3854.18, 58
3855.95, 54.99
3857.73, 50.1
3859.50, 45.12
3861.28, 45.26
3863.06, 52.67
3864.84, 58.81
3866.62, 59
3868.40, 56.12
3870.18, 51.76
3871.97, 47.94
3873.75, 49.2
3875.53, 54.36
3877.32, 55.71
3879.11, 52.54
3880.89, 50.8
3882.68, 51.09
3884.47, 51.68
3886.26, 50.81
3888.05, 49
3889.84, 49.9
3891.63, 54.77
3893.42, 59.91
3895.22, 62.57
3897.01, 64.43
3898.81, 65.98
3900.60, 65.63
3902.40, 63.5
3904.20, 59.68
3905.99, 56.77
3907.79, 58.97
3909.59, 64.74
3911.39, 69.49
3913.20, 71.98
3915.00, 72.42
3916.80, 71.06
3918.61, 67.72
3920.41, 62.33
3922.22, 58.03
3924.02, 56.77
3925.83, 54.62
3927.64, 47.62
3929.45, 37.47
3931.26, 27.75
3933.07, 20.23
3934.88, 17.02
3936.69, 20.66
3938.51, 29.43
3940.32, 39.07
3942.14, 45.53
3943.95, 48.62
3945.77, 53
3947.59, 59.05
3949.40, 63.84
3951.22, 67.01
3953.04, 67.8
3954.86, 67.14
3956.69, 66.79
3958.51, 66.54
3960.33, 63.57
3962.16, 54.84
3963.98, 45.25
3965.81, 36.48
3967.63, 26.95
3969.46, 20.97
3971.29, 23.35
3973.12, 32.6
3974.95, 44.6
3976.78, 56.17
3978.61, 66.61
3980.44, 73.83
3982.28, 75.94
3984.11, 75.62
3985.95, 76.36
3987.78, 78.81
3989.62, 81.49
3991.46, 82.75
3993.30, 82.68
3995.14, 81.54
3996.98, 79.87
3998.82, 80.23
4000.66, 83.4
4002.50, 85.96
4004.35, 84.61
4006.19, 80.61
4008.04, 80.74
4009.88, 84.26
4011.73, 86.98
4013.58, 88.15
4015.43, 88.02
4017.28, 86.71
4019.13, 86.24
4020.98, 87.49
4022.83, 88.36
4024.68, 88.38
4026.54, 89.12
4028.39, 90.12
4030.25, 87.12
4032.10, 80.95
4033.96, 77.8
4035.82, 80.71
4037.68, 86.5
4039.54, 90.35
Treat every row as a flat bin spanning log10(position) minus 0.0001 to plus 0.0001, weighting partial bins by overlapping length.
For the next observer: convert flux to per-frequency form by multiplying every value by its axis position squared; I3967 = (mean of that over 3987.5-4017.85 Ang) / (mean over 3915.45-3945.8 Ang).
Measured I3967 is 1.94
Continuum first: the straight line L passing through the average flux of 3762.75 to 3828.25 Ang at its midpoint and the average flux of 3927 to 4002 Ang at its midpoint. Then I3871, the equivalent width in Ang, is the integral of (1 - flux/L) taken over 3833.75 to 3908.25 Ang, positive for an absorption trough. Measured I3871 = 5.6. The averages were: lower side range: 59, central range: 53.1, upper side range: 55.6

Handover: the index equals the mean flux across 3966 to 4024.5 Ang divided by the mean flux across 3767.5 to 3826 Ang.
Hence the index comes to 1.21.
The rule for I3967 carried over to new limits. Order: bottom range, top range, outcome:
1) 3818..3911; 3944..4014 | 1.36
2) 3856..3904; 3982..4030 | 1.63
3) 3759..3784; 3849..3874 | 0.92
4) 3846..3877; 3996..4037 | 1.69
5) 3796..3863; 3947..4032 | 1.52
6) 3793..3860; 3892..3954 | 1.11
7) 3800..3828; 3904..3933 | 1.08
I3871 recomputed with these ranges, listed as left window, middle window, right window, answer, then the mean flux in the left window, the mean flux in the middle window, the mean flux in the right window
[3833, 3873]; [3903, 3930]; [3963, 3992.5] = -4.0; 49.8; 61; 56.3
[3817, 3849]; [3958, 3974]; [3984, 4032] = 7.2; 43.4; 40.5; 84.2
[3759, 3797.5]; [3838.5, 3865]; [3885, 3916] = 4.1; 61.2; 51.7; 61.1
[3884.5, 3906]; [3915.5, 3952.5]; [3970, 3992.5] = 7.8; 58.4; 47.8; 63.4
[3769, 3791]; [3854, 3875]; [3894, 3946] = 2.0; 65.1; 52.3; 52.9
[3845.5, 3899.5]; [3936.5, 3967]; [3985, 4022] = 8.0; 54.7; 53.2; 83.4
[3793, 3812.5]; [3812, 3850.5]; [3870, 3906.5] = 8.3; 60.5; 46.1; 55.7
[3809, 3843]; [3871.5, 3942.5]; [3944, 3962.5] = 4.1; 45.7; 52.8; 62.5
